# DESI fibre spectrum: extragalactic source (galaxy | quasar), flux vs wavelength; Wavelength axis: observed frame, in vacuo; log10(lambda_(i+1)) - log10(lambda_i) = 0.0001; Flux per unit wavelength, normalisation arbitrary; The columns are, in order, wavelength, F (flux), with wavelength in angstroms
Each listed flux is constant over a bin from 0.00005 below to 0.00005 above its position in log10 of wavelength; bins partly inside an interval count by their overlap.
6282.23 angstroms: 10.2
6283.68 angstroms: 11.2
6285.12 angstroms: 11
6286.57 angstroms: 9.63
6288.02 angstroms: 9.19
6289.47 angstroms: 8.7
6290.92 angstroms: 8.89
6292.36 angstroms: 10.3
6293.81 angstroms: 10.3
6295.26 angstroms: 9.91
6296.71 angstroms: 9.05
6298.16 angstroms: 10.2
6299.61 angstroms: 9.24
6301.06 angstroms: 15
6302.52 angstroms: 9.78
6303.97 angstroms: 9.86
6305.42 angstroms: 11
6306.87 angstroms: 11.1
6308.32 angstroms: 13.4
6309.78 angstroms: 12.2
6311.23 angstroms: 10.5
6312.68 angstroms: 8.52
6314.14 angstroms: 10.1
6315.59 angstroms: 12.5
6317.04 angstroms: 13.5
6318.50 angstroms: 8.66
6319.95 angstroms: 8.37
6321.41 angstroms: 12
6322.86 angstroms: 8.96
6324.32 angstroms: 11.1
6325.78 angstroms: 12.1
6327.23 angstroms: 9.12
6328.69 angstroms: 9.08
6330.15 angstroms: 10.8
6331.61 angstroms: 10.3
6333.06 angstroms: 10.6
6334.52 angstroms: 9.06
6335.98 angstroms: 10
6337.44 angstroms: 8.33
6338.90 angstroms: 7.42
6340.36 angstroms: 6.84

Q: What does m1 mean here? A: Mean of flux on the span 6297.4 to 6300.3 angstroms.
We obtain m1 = 9.72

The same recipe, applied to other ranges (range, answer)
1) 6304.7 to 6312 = 11.6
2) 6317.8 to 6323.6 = 9.51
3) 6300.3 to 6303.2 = 12.4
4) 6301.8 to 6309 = 11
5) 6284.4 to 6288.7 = 9.94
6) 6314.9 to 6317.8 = 13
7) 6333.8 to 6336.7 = 9.53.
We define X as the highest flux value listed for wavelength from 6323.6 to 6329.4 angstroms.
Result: 12.1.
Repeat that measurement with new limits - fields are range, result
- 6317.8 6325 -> 12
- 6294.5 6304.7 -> 15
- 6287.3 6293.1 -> 10.3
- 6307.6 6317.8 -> 13.5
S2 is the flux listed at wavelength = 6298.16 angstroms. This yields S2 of 10.2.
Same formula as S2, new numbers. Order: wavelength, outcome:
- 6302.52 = 9.78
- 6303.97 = 9.86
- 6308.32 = 13.4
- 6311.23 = 10.5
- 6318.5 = 8.66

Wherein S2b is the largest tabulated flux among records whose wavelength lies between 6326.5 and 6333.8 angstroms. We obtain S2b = 10.8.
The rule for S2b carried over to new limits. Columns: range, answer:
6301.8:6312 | 13.4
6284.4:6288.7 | 11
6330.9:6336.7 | 10.6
